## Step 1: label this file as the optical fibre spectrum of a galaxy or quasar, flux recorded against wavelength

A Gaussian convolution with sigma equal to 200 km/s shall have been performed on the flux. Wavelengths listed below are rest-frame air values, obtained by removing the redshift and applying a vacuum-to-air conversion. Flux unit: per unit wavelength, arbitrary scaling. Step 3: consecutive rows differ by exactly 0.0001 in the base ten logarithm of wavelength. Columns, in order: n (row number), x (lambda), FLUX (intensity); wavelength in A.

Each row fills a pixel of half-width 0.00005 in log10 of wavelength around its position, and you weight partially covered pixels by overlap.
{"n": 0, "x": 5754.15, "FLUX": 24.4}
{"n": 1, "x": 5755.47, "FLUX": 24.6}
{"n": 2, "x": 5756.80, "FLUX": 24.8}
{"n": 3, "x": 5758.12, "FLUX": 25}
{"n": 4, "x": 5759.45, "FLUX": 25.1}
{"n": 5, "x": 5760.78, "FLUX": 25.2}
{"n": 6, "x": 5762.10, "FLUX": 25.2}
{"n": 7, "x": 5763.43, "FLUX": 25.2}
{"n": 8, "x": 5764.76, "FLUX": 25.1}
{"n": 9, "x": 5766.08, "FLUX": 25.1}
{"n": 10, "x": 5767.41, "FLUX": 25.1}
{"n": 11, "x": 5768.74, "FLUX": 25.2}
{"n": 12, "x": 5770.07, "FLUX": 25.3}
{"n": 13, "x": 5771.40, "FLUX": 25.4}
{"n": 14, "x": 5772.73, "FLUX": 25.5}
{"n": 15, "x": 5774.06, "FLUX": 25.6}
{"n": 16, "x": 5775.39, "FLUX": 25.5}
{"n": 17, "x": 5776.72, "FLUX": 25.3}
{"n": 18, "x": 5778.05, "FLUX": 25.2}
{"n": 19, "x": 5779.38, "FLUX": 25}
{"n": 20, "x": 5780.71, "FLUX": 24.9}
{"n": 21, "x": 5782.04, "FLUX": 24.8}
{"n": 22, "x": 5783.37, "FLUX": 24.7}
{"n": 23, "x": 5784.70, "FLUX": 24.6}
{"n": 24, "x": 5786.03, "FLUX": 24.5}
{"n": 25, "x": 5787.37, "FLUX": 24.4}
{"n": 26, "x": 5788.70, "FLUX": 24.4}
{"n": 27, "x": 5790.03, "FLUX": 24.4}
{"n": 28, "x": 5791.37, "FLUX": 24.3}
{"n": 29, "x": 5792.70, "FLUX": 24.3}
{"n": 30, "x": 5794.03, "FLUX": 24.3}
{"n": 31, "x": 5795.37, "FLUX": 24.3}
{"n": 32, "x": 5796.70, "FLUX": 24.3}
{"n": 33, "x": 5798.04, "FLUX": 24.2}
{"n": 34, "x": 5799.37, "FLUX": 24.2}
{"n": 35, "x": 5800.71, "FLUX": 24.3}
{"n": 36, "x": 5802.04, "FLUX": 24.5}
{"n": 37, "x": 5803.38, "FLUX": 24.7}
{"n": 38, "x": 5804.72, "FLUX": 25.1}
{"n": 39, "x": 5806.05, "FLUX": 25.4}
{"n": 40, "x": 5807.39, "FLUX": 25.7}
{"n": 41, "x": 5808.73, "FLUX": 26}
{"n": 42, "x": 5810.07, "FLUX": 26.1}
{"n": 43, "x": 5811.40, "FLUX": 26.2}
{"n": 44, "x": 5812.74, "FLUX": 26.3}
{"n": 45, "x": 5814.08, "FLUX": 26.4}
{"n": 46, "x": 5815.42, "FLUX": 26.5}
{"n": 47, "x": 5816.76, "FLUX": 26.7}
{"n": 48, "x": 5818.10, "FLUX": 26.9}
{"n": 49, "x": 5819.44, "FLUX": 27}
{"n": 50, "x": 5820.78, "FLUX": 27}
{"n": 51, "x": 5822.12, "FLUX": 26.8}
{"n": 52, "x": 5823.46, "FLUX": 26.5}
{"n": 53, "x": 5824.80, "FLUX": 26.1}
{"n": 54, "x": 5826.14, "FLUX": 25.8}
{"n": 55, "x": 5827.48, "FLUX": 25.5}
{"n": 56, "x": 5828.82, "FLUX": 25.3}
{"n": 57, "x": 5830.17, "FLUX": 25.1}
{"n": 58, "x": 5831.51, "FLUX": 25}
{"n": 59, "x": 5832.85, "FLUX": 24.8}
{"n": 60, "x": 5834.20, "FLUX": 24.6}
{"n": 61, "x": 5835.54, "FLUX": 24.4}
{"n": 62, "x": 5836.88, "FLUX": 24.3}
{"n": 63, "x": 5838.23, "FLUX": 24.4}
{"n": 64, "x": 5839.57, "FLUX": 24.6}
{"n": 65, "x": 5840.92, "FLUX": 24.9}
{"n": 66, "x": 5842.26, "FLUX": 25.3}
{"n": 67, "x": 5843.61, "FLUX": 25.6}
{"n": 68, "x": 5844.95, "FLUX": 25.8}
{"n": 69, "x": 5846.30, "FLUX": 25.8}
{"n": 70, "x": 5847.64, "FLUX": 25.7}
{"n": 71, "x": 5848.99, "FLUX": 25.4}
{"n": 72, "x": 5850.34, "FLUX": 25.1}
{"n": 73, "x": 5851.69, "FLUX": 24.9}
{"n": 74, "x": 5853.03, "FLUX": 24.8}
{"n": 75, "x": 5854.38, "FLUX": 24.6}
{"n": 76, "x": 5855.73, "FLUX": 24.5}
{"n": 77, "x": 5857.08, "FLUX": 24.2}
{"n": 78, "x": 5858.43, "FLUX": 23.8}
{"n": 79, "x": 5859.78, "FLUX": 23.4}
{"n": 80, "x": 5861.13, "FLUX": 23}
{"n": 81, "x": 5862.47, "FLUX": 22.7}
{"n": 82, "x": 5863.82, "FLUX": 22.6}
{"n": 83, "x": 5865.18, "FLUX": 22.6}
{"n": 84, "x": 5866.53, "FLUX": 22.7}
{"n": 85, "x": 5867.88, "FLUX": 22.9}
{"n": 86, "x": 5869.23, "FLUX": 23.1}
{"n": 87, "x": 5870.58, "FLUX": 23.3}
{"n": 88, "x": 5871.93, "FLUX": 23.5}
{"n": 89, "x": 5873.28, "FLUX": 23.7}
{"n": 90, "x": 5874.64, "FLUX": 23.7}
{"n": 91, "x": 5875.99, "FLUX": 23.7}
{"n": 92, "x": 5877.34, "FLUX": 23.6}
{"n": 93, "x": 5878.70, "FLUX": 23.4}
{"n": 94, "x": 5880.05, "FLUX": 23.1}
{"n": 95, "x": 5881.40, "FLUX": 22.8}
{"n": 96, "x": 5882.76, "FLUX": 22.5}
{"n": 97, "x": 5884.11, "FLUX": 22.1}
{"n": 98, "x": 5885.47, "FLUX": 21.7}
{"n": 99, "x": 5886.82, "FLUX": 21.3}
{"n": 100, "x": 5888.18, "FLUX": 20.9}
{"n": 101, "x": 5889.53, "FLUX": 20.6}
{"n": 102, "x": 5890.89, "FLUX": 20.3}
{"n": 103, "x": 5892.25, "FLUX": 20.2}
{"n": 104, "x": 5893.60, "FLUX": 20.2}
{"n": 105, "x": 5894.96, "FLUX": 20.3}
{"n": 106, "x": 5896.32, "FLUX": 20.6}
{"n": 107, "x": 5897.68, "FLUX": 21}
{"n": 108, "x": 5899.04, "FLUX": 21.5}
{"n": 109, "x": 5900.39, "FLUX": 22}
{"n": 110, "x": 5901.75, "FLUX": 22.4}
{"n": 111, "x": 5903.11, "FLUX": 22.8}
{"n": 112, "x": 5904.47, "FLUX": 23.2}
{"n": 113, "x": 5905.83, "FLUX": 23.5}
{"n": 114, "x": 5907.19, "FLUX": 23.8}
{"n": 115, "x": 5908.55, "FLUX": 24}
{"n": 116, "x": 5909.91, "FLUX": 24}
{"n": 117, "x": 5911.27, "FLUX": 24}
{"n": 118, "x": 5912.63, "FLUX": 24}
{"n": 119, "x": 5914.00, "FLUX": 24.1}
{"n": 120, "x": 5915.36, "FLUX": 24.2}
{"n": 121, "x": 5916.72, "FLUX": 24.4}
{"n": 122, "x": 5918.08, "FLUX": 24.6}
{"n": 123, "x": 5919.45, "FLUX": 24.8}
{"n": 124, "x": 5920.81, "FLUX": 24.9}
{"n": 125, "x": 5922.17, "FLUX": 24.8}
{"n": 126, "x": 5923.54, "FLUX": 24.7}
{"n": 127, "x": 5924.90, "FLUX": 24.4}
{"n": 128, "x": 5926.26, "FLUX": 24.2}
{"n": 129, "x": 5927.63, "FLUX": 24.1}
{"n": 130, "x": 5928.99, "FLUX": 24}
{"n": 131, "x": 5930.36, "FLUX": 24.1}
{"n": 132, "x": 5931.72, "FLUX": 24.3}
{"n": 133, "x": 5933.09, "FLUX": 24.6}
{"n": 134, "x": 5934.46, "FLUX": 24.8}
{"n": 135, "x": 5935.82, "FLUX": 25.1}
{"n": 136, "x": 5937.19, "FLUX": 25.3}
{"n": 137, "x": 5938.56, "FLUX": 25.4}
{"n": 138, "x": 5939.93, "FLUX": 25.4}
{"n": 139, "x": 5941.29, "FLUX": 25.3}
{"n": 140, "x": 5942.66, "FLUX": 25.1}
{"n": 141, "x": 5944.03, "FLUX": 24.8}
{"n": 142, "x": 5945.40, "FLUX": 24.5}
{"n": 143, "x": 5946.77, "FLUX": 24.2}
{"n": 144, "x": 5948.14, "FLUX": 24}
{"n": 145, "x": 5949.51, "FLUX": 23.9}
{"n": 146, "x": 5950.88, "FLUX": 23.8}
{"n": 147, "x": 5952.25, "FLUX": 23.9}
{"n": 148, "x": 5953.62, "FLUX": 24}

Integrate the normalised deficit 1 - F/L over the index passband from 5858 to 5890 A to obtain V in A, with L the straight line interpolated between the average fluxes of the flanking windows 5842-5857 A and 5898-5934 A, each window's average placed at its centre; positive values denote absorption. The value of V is 2.5 A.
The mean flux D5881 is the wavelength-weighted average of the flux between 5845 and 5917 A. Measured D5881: 23.1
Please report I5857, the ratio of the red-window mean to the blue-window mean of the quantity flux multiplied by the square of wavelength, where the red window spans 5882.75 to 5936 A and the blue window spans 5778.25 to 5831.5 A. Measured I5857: 0.94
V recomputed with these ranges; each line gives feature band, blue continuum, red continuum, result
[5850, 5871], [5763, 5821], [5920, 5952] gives 1.1 A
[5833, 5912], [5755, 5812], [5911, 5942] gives 4.7 A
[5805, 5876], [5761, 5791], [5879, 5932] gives -2.8 A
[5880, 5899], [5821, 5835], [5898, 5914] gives 2.0 A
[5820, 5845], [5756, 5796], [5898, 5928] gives -0.9 A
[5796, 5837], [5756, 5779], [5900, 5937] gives -1.2 A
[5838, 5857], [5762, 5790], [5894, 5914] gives -1.1 A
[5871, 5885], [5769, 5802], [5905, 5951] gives 0.8 A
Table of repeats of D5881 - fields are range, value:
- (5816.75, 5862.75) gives 25.2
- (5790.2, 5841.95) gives 25.3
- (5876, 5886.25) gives 22.8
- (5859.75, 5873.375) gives 23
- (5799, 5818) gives 25.6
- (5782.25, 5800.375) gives 24.4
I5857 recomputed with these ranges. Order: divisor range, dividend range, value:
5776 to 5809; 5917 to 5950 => 1.05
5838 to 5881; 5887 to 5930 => 0.97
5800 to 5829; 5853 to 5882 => 0.92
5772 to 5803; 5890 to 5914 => 0.94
